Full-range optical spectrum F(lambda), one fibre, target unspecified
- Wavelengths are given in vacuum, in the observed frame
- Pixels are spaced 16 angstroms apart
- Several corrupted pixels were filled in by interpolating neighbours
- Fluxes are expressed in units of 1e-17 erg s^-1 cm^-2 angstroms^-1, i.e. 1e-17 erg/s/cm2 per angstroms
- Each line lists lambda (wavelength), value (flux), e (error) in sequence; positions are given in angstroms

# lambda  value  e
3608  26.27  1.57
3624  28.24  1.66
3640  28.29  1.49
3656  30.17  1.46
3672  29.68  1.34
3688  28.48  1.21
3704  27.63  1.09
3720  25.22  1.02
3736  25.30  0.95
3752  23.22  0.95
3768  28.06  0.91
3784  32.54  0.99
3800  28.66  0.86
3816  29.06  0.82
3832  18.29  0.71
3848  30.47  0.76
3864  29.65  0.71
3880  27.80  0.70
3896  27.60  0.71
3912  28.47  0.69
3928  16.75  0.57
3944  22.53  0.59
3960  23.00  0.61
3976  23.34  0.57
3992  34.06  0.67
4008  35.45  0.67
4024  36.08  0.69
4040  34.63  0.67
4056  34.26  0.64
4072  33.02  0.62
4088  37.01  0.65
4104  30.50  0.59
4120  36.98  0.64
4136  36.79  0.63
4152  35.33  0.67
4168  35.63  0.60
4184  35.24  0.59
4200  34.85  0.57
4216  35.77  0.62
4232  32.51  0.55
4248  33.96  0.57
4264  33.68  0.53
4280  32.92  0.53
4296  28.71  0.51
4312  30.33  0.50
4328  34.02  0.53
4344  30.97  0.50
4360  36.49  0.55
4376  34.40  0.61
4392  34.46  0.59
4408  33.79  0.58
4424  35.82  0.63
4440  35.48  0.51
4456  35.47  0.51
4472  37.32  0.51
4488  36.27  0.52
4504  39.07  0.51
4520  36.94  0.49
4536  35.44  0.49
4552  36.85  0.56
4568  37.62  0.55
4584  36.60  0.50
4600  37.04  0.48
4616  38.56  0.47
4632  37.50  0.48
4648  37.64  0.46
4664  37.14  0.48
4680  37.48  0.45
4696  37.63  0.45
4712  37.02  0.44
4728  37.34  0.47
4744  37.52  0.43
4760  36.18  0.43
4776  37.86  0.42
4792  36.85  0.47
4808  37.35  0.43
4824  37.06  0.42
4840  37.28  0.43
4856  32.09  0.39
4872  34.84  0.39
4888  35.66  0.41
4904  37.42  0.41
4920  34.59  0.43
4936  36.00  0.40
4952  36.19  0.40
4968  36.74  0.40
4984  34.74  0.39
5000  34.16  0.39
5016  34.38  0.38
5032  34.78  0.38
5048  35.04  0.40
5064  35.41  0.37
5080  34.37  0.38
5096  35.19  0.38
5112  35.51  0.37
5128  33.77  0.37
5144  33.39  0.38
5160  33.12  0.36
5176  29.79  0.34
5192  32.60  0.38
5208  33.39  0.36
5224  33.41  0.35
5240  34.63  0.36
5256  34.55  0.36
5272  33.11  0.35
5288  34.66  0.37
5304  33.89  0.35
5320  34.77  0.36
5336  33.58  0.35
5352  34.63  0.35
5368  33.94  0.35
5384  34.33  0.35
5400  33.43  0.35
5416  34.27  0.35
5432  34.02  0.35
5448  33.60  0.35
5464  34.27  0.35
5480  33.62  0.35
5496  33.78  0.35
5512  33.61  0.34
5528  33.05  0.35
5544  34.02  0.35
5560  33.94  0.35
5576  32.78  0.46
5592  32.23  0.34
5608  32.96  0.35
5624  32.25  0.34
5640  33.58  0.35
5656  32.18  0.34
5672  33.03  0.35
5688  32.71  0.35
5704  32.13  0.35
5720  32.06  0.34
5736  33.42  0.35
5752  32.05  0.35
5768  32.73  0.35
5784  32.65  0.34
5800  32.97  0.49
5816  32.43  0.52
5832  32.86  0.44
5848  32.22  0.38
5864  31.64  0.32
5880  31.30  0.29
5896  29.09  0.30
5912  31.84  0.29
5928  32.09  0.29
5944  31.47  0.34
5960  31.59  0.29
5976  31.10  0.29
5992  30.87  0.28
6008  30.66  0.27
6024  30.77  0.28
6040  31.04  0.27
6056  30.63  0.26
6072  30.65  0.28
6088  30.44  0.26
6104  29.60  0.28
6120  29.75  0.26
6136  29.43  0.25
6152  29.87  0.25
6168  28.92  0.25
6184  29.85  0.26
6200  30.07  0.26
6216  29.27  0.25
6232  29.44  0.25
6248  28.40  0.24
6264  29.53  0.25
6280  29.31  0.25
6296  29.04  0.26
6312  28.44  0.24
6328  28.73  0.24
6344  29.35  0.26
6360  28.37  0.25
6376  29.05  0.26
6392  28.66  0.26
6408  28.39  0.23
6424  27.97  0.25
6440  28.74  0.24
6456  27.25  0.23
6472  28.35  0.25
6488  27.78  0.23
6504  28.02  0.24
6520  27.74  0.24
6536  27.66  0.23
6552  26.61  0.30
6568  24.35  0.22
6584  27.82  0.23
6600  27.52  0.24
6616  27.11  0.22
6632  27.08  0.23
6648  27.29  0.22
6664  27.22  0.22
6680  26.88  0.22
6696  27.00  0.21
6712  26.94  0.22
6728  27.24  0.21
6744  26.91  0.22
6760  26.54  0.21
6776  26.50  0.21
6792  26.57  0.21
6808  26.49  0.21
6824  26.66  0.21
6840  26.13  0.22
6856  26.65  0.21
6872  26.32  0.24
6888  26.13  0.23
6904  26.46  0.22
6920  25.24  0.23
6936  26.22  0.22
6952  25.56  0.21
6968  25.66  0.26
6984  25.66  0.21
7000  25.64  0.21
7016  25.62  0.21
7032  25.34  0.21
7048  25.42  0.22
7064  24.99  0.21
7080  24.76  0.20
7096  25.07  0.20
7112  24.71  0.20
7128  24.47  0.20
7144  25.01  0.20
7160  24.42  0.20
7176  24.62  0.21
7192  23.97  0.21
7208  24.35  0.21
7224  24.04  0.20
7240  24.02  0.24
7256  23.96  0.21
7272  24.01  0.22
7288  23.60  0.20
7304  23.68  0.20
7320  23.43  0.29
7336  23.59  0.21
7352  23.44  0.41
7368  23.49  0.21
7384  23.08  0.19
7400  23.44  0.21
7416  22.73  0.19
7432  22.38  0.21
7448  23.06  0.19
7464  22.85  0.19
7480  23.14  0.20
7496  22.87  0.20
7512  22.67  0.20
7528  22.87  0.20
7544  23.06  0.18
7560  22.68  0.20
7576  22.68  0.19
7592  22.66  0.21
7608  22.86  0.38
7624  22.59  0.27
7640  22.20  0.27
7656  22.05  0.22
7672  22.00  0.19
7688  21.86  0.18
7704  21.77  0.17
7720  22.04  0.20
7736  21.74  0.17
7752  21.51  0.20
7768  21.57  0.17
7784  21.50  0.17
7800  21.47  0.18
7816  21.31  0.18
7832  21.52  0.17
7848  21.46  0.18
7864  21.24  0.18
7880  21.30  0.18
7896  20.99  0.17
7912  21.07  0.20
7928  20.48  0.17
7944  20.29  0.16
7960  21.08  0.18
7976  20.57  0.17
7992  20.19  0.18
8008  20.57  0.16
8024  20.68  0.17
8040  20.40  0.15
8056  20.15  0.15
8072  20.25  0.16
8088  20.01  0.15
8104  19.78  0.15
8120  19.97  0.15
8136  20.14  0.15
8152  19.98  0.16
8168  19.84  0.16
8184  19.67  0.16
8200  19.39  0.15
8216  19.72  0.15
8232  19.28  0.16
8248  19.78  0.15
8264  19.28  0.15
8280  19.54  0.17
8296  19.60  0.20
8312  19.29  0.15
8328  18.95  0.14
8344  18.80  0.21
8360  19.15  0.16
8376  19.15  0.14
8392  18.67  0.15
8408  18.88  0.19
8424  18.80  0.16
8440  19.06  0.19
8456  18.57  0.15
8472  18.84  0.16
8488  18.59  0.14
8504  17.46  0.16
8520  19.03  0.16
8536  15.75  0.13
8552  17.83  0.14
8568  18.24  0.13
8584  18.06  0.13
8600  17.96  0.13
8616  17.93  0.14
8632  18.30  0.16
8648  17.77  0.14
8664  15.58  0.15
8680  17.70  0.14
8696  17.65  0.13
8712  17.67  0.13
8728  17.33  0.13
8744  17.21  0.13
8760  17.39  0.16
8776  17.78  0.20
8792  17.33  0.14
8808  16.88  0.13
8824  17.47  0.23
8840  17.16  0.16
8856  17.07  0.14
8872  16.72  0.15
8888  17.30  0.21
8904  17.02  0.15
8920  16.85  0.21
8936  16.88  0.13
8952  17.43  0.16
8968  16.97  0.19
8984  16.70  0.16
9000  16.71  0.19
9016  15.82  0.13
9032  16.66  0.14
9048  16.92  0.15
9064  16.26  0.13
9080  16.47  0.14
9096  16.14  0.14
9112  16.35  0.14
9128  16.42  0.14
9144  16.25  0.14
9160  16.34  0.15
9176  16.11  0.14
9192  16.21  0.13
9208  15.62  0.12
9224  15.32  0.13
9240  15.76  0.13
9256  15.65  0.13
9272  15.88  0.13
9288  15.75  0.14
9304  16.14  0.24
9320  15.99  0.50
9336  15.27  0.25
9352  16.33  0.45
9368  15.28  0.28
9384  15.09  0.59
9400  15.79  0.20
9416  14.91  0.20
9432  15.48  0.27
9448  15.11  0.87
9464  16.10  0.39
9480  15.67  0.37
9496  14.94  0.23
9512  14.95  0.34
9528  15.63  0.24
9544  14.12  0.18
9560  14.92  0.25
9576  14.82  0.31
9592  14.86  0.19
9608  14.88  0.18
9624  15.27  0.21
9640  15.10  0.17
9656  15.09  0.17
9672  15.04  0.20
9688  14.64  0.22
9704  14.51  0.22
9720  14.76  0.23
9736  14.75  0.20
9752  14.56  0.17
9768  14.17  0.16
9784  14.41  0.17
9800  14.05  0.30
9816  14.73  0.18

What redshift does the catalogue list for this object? 0.000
